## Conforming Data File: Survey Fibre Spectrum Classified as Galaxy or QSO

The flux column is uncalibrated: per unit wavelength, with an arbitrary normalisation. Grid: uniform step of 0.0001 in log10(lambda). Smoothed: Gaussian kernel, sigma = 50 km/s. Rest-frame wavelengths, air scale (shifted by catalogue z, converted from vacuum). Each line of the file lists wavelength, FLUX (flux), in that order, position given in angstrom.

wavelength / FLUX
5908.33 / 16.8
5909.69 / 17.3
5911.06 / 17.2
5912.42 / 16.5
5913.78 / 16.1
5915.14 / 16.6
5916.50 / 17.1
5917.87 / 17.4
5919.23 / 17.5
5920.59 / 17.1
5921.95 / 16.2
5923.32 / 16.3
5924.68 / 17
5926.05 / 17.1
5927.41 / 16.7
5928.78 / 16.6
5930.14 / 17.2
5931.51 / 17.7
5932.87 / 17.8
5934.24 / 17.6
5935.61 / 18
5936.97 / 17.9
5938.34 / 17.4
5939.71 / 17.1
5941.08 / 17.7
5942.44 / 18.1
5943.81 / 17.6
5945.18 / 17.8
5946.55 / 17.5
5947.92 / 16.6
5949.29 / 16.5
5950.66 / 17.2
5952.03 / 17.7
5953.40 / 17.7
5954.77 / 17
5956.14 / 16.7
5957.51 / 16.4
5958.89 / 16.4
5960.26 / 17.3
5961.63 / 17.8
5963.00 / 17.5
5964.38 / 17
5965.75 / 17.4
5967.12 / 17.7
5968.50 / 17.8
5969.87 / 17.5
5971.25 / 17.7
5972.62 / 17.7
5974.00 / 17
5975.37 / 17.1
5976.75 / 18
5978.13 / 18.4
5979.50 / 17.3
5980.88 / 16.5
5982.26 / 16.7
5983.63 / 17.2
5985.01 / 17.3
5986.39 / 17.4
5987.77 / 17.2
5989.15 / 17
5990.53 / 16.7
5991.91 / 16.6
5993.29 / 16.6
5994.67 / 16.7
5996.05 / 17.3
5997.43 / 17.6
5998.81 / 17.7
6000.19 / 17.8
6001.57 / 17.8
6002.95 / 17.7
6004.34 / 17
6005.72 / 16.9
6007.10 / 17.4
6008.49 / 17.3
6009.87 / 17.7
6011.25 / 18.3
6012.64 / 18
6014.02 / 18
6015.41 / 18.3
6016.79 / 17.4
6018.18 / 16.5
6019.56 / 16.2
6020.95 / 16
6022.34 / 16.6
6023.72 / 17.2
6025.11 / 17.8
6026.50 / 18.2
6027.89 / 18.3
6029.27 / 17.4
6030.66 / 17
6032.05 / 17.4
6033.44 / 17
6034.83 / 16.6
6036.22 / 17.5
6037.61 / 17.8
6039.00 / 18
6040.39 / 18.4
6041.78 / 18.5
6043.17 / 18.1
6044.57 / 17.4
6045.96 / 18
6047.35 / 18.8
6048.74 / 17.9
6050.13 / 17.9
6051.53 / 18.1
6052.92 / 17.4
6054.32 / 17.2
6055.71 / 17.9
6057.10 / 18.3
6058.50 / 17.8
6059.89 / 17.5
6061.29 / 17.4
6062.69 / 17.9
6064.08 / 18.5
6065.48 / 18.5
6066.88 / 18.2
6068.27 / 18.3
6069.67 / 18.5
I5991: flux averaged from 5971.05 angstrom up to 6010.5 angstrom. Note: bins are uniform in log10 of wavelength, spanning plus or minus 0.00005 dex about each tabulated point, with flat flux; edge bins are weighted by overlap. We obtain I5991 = 17.3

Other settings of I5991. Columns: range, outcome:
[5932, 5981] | 17.4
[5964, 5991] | 17.3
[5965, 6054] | 17.5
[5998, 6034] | 17.4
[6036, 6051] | 18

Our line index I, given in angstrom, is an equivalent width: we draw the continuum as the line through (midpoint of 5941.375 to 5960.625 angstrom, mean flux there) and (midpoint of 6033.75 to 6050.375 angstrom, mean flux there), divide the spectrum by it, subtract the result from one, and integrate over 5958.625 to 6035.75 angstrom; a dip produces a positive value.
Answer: 1.0 angstrom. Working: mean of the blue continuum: 17.2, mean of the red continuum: 17.9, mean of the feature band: 17.3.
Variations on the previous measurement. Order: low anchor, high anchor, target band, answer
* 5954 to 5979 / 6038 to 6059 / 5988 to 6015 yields 0.4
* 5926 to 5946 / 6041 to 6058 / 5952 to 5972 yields 0.4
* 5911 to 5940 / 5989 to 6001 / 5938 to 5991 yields -0.6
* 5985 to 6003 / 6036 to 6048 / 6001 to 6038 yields 0.6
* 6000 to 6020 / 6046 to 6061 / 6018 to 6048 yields 0.3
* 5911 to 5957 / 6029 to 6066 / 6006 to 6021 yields 0.2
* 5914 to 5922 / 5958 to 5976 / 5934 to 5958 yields -0.2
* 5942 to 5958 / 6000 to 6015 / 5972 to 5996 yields 0.4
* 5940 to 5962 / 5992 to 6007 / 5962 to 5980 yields -0.3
